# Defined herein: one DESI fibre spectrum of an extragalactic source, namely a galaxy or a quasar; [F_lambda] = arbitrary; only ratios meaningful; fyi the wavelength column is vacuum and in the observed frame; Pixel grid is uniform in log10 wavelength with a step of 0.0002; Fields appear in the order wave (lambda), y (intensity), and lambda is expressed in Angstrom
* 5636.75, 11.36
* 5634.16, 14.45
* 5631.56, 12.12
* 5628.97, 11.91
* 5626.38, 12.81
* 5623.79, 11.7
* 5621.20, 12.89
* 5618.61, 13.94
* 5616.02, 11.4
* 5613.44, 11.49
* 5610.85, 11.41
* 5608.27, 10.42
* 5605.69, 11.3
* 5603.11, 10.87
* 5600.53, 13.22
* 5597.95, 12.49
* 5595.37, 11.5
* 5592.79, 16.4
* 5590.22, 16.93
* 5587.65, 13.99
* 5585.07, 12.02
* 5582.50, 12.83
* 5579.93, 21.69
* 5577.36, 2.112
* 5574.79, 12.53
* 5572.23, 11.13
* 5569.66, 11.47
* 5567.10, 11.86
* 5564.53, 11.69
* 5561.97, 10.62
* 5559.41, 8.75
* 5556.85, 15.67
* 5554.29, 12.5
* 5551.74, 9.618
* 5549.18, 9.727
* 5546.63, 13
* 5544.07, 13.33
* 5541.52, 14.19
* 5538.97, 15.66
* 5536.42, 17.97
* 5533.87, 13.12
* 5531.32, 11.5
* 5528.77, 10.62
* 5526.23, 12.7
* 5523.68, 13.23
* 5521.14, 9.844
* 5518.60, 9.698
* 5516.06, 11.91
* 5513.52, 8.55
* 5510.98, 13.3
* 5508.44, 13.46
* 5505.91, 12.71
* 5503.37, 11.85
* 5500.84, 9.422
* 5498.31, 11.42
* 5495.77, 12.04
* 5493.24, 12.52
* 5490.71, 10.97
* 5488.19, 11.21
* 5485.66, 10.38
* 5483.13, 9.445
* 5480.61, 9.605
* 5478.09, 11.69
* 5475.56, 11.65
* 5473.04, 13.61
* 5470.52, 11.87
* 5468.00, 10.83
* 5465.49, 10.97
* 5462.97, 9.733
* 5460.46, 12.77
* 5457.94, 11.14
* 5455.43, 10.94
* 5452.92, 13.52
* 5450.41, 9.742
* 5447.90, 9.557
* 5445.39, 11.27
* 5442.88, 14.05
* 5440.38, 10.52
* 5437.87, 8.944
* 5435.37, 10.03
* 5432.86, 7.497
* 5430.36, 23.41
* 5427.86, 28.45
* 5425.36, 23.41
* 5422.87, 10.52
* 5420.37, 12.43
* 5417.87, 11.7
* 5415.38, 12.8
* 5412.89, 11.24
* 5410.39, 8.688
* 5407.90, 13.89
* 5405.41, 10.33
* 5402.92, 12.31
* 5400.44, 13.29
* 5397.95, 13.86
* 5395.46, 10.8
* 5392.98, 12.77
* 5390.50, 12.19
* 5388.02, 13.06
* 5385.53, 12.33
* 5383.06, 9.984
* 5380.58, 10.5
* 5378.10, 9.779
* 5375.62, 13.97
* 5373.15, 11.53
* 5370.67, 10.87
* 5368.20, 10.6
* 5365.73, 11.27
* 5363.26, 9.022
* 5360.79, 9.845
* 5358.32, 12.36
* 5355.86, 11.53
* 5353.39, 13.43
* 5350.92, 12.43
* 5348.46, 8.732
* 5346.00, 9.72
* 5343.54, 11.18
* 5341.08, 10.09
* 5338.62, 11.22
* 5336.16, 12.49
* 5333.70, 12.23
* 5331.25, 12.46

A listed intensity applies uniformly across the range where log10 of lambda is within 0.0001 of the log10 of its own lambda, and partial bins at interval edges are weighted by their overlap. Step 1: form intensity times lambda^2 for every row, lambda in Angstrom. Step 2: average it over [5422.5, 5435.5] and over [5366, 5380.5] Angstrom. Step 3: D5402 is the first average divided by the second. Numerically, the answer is 1.7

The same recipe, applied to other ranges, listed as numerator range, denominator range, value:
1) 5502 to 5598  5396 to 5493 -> 1.05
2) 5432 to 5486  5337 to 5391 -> 1.01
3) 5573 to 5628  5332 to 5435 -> 1.10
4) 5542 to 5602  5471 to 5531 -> 1.12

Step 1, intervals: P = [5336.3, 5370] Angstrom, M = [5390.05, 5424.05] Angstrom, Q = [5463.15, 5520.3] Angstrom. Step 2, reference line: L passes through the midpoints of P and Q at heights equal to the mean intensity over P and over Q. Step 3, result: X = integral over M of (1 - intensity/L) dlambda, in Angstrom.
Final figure -2.6 Angstrom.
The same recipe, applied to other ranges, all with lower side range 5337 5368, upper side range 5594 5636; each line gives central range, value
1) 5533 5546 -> -3.4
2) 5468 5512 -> -0.1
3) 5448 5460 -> 0.1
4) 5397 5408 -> -1.4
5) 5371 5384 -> -0.2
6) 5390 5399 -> -1.0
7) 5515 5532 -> 0.5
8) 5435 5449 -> 0.7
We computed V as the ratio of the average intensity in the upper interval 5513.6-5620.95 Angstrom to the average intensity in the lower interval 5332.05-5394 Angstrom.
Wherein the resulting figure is 1.09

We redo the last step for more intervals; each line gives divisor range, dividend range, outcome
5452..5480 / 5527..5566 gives 1.08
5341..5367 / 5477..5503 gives 1.00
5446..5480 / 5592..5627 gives 1.07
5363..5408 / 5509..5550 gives 1.06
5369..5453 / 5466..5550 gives 0.95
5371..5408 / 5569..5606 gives 1.07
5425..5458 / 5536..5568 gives 0.92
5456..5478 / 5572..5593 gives 1.15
